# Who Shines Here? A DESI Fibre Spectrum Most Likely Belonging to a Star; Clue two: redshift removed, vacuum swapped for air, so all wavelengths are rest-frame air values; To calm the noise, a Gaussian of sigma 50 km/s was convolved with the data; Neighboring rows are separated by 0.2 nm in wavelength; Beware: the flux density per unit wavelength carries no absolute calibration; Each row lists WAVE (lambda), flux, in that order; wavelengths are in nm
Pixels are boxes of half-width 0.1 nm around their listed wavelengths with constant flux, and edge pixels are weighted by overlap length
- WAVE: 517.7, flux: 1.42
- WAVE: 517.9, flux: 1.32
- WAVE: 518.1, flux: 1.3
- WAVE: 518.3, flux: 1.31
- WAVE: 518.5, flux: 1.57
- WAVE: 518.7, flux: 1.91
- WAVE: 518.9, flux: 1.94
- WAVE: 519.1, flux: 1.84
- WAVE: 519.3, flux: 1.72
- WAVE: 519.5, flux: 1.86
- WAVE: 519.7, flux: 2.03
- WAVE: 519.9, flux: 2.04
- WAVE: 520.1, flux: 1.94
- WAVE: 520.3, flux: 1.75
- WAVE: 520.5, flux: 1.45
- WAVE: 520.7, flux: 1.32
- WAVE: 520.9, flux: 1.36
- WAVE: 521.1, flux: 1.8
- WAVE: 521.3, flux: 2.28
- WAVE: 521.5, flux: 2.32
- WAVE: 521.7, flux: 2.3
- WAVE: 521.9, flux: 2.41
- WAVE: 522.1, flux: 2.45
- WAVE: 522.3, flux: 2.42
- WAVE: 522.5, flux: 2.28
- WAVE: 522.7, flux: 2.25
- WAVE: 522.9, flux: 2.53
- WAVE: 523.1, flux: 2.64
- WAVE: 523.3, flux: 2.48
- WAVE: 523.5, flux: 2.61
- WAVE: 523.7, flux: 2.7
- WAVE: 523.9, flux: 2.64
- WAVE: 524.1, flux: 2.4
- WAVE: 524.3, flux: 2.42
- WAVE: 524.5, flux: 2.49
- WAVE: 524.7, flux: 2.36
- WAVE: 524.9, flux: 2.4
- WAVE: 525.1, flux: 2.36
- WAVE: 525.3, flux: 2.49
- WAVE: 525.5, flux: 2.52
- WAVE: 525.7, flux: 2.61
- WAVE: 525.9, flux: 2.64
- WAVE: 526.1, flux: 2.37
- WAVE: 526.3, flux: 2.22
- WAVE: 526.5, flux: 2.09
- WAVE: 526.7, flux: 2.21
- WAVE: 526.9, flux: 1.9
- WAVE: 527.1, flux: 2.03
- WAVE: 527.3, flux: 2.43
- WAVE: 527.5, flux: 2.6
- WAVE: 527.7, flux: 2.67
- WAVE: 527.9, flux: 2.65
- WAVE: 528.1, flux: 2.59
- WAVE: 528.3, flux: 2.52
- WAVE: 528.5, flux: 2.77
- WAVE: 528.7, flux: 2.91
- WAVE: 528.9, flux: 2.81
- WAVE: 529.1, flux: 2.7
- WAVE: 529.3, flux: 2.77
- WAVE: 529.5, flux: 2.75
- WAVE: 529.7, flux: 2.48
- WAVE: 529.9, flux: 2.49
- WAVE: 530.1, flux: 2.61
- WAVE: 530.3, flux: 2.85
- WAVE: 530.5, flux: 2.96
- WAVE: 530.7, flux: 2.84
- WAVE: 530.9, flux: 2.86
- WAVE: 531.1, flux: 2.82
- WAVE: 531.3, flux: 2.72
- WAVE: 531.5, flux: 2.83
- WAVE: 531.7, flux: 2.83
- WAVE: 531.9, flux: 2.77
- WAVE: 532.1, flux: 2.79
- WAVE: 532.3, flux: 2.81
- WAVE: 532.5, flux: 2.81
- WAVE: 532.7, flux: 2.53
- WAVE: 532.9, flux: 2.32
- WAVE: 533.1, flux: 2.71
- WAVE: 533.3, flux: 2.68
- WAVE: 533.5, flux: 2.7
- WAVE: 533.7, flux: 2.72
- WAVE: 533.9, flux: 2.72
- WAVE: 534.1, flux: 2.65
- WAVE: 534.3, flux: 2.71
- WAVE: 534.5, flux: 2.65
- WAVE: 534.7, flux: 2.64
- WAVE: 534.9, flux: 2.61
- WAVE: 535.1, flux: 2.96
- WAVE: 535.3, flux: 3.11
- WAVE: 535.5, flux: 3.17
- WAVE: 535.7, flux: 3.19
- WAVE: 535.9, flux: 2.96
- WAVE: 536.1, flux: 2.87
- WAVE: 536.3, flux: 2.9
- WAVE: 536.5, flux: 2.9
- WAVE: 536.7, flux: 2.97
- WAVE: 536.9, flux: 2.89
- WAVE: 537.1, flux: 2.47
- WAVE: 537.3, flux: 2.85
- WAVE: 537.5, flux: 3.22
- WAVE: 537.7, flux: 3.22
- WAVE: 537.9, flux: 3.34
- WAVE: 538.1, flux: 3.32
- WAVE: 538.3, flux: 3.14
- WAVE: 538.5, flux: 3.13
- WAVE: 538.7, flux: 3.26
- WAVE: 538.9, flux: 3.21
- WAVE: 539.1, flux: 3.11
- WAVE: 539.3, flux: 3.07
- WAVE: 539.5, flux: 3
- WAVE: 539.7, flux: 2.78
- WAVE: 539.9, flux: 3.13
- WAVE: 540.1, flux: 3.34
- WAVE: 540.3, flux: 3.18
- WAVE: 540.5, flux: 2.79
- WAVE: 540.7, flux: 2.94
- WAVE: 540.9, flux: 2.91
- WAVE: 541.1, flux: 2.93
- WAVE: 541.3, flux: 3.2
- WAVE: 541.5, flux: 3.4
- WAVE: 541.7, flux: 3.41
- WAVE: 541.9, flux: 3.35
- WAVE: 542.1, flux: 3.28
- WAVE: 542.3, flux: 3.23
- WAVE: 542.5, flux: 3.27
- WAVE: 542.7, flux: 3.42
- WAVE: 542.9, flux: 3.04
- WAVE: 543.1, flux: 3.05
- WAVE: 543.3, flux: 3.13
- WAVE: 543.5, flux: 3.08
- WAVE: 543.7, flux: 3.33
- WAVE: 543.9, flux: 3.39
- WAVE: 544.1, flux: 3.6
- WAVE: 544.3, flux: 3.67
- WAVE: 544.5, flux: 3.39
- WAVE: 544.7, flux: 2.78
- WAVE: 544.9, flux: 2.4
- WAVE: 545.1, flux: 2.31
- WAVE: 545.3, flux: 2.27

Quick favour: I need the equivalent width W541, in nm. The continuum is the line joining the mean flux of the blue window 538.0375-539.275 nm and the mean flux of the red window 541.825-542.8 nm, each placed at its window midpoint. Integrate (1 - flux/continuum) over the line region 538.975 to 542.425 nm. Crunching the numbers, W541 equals 0.14 nm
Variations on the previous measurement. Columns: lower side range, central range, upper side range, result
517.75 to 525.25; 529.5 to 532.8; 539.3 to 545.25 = -0.24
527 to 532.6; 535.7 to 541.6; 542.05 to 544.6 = 0.08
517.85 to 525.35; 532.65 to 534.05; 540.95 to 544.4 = 0.06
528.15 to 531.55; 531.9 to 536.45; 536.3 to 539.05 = 0.22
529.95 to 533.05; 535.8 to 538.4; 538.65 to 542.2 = -0.01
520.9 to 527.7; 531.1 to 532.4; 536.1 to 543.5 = -0.03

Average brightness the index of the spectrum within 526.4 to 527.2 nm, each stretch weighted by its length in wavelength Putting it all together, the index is 2.06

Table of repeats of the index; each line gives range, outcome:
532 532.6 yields 2.8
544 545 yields 3.17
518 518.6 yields 1.39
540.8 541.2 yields 2.92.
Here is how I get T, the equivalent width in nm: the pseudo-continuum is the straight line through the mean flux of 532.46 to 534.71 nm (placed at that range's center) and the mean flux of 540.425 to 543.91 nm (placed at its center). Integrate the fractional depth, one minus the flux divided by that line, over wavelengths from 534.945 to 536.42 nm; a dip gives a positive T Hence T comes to -0.12 nm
